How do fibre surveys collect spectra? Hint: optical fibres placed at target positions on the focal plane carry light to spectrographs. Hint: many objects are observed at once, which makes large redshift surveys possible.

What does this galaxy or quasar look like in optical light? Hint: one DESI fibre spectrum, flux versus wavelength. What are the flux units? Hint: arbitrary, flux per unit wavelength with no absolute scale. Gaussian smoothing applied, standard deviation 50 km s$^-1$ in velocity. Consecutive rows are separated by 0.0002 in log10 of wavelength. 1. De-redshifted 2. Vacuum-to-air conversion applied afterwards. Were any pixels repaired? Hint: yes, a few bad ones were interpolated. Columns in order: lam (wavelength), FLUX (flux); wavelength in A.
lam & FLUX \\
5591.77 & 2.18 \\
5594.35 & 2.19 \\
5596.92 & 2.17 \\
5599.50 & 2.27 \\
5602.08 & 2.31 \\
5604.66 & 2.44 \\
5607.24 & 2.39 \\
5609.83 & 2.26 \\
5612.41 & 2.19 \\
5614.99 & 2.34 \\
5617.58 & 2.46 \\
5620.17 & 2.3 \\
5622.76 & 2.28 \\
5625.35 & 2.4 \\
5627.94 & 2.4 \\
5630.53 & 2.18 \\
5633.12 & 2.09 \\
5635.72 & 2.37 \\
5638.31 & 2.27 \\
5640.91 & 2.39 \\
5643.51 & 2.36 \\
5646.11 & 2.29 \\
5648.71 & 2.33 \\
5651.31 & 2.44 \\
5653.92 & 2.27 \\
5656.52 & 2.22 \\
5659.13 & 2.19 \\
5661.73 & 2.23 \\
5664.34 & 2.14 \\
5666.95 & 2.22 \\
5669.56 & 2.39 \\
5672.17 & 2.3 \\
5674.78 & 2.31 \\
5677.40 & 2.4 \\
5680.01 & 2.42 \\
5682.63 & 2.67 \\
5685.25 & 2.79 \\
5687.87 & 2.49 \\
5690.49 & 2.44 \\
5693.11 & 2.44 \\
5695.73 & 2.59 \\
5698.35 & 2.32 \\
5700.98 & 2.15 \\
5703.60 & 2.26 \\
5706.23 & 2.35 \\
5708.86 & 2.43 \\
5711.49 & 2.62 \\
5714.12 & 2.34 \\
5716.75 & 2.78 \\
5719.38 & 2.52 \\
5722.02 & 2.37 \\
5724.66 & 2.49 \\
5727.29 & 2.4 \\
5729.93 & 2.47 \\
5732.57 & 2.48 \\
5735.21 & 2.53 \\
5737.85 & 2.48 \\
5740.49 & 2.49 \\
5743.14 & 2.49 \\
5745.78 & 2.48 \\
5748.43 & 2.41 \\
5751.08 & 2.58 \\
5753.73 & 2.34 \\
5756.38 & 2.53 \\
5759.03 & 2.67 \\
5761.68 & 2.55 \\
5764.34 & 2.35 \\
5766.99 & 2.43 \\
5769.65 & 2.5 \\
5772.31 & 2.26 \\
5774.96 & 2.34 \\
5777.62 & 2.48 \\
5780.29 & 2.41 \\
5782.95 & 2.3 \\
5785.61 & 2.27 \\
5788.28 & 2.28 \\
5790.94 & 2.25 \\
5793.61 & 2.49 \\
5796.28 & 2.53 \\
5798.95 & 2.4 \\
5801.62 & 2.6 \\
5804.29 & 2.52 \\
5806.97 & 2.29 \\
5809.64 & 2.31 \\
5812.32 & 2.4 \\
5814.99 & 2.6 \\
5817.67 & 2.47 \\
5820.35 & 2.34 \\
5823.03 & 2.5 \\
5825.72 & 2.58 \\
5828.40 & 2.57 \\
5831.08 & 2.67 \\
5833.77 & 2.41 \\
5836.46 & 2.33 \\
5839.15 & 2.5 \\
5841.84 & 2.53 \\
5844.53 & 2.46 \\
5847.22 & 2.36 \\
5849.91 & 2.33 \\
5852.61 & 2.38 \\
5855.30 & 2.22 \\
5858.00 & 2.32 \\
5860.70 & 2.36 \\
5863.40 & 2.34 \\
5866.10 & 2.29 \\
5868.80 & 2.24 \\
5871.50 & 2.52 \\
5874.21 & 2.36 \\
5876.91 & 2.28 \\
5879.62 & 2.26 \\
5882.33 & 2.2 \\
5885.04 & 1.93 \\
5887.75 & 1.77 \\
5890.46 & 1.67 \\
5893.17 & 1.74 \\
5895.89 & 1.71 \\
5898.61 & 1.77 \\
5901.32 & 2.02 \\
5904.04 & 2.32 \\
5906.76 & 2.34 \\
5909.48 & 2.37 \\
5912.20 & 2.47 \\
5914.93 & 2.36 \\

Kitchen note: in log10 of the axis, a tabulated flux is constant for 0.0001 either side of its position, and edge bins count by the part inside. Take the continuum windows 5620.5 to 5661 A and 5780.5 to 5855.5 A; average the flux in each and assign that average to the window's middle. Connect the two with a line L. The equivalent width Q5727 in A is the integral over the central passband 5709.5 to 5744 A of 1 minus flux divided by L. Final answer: -2.0 A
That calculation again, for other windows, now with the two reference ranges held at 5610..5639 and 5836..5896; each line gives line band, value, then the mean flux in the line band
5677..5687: -1.32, 2.58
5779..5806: -1.83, 2.4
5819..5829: -1.12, 2.49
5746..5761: -1.62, 2.51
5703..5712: -0.53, 2.41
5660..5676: 0.16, 2.26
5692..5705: -0.42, 2.35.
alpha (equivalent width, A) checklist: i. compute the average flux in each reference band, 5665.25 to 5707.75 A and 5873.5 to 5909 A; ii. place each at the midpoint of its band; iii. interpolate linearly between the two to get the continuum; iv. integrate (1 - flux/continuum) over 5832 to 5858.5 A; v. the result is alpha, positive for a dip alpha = -3.4 A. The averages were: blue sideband 2.41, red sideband 2.03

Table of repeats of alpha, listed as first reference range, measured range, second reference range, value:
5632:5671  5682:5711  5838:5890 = -2.11 A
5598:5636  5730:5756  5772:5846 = -0.93 A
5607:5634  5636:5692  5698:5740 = 0.03 A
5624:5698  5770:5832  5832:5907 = -4.62 A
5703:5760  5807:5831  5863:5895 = -2.18 A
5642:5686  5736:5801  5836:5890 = -3.28 A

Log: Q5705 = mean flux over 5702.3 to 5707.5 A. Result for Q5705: 2.3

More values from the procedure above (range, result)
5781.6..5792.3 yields 2.28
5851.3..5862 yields 2.32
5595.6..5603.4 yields 2.25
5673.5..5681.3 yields 2.38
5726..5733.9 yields 2.45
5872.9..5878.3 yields 2.32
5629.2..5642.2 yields 2.26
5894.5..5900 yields 1.74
